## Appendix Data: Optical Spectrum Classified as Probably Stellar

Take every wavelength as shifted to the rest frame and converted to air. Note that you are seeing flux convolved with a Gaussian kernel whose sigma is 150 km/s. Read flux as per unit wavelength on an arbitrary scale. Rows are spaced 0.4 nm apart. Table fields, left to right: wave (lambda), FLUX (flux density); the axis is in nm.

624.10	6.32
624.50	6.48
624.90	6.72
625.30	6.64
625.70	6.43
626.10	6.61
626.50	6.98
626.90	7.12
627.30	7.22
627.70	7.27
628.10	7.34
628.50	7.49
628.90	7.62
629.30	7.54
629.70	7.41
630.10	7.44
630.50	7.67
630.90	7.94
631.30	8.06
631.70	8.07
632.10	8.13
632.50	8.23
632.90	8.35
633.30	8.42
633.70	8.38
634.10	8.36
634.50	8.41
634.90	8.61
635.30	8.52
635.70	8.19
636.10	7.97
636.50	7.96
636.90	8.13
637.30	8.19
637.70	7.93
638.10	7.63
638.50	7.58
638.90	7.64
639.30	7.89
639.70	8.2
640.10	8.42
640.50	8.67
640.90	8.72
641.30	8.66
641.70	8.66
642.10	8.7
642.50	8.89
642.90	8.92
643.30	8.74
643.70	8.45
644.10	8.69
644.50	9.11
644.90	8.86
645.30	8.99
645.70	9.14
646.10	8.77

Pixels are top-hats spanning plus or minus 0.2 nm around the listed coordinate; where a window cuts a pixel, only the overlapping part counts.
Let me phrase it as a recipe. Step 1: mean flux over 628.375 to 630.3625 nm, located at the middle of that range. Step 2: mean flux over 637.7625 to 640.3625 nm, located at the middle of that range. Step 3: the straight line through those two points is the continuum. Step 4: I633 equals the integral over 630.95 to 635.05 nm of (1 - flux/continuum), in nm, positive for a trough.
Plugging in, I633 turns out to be -0.33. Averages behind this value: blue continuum 7.51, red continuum 7.91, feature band 8.29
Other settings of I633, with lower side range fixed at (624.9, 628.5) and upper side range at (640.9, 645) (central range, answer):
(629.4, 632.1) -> -0.133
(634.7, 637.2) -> -0.075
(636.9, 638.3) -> 0.038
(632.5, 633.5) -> -0.090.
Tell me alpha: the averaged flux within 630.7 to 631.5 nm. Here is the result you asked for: 8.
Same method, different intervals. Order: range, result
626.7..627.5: 7.17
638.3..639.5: 7.7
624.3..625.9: 6.57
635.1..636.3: 8.23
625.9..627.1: 6.9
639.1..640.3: 8.17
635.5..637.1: 8.06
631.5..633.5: 8.24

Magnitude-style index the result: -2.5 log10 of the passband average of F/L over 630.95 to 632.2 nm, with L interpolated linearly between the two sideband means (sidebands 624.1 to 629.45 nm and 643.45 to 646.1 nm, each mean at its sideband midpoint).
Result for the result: -0.08 mag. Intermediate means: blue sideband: 7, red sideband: 8.86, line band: 8.07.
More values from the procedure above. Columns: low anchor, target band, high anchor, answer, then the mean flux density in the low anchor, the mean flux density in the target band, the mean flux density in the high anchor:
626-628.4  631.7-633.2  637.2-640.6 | -0.10 mag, 7.13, 8.23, 7.99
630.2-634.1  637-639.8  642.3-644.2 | 0.08 mag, 8.13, 7.86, 8.74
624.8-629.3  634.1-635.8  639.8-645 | -0.07 mag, 7.07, 8.44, 8.72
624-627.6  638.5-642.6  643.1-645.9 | 0.00 mag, 6.75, 8.39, 8.85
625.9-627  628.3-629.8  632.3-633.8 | -0.01 mag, 6.88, 7.52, 8.34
